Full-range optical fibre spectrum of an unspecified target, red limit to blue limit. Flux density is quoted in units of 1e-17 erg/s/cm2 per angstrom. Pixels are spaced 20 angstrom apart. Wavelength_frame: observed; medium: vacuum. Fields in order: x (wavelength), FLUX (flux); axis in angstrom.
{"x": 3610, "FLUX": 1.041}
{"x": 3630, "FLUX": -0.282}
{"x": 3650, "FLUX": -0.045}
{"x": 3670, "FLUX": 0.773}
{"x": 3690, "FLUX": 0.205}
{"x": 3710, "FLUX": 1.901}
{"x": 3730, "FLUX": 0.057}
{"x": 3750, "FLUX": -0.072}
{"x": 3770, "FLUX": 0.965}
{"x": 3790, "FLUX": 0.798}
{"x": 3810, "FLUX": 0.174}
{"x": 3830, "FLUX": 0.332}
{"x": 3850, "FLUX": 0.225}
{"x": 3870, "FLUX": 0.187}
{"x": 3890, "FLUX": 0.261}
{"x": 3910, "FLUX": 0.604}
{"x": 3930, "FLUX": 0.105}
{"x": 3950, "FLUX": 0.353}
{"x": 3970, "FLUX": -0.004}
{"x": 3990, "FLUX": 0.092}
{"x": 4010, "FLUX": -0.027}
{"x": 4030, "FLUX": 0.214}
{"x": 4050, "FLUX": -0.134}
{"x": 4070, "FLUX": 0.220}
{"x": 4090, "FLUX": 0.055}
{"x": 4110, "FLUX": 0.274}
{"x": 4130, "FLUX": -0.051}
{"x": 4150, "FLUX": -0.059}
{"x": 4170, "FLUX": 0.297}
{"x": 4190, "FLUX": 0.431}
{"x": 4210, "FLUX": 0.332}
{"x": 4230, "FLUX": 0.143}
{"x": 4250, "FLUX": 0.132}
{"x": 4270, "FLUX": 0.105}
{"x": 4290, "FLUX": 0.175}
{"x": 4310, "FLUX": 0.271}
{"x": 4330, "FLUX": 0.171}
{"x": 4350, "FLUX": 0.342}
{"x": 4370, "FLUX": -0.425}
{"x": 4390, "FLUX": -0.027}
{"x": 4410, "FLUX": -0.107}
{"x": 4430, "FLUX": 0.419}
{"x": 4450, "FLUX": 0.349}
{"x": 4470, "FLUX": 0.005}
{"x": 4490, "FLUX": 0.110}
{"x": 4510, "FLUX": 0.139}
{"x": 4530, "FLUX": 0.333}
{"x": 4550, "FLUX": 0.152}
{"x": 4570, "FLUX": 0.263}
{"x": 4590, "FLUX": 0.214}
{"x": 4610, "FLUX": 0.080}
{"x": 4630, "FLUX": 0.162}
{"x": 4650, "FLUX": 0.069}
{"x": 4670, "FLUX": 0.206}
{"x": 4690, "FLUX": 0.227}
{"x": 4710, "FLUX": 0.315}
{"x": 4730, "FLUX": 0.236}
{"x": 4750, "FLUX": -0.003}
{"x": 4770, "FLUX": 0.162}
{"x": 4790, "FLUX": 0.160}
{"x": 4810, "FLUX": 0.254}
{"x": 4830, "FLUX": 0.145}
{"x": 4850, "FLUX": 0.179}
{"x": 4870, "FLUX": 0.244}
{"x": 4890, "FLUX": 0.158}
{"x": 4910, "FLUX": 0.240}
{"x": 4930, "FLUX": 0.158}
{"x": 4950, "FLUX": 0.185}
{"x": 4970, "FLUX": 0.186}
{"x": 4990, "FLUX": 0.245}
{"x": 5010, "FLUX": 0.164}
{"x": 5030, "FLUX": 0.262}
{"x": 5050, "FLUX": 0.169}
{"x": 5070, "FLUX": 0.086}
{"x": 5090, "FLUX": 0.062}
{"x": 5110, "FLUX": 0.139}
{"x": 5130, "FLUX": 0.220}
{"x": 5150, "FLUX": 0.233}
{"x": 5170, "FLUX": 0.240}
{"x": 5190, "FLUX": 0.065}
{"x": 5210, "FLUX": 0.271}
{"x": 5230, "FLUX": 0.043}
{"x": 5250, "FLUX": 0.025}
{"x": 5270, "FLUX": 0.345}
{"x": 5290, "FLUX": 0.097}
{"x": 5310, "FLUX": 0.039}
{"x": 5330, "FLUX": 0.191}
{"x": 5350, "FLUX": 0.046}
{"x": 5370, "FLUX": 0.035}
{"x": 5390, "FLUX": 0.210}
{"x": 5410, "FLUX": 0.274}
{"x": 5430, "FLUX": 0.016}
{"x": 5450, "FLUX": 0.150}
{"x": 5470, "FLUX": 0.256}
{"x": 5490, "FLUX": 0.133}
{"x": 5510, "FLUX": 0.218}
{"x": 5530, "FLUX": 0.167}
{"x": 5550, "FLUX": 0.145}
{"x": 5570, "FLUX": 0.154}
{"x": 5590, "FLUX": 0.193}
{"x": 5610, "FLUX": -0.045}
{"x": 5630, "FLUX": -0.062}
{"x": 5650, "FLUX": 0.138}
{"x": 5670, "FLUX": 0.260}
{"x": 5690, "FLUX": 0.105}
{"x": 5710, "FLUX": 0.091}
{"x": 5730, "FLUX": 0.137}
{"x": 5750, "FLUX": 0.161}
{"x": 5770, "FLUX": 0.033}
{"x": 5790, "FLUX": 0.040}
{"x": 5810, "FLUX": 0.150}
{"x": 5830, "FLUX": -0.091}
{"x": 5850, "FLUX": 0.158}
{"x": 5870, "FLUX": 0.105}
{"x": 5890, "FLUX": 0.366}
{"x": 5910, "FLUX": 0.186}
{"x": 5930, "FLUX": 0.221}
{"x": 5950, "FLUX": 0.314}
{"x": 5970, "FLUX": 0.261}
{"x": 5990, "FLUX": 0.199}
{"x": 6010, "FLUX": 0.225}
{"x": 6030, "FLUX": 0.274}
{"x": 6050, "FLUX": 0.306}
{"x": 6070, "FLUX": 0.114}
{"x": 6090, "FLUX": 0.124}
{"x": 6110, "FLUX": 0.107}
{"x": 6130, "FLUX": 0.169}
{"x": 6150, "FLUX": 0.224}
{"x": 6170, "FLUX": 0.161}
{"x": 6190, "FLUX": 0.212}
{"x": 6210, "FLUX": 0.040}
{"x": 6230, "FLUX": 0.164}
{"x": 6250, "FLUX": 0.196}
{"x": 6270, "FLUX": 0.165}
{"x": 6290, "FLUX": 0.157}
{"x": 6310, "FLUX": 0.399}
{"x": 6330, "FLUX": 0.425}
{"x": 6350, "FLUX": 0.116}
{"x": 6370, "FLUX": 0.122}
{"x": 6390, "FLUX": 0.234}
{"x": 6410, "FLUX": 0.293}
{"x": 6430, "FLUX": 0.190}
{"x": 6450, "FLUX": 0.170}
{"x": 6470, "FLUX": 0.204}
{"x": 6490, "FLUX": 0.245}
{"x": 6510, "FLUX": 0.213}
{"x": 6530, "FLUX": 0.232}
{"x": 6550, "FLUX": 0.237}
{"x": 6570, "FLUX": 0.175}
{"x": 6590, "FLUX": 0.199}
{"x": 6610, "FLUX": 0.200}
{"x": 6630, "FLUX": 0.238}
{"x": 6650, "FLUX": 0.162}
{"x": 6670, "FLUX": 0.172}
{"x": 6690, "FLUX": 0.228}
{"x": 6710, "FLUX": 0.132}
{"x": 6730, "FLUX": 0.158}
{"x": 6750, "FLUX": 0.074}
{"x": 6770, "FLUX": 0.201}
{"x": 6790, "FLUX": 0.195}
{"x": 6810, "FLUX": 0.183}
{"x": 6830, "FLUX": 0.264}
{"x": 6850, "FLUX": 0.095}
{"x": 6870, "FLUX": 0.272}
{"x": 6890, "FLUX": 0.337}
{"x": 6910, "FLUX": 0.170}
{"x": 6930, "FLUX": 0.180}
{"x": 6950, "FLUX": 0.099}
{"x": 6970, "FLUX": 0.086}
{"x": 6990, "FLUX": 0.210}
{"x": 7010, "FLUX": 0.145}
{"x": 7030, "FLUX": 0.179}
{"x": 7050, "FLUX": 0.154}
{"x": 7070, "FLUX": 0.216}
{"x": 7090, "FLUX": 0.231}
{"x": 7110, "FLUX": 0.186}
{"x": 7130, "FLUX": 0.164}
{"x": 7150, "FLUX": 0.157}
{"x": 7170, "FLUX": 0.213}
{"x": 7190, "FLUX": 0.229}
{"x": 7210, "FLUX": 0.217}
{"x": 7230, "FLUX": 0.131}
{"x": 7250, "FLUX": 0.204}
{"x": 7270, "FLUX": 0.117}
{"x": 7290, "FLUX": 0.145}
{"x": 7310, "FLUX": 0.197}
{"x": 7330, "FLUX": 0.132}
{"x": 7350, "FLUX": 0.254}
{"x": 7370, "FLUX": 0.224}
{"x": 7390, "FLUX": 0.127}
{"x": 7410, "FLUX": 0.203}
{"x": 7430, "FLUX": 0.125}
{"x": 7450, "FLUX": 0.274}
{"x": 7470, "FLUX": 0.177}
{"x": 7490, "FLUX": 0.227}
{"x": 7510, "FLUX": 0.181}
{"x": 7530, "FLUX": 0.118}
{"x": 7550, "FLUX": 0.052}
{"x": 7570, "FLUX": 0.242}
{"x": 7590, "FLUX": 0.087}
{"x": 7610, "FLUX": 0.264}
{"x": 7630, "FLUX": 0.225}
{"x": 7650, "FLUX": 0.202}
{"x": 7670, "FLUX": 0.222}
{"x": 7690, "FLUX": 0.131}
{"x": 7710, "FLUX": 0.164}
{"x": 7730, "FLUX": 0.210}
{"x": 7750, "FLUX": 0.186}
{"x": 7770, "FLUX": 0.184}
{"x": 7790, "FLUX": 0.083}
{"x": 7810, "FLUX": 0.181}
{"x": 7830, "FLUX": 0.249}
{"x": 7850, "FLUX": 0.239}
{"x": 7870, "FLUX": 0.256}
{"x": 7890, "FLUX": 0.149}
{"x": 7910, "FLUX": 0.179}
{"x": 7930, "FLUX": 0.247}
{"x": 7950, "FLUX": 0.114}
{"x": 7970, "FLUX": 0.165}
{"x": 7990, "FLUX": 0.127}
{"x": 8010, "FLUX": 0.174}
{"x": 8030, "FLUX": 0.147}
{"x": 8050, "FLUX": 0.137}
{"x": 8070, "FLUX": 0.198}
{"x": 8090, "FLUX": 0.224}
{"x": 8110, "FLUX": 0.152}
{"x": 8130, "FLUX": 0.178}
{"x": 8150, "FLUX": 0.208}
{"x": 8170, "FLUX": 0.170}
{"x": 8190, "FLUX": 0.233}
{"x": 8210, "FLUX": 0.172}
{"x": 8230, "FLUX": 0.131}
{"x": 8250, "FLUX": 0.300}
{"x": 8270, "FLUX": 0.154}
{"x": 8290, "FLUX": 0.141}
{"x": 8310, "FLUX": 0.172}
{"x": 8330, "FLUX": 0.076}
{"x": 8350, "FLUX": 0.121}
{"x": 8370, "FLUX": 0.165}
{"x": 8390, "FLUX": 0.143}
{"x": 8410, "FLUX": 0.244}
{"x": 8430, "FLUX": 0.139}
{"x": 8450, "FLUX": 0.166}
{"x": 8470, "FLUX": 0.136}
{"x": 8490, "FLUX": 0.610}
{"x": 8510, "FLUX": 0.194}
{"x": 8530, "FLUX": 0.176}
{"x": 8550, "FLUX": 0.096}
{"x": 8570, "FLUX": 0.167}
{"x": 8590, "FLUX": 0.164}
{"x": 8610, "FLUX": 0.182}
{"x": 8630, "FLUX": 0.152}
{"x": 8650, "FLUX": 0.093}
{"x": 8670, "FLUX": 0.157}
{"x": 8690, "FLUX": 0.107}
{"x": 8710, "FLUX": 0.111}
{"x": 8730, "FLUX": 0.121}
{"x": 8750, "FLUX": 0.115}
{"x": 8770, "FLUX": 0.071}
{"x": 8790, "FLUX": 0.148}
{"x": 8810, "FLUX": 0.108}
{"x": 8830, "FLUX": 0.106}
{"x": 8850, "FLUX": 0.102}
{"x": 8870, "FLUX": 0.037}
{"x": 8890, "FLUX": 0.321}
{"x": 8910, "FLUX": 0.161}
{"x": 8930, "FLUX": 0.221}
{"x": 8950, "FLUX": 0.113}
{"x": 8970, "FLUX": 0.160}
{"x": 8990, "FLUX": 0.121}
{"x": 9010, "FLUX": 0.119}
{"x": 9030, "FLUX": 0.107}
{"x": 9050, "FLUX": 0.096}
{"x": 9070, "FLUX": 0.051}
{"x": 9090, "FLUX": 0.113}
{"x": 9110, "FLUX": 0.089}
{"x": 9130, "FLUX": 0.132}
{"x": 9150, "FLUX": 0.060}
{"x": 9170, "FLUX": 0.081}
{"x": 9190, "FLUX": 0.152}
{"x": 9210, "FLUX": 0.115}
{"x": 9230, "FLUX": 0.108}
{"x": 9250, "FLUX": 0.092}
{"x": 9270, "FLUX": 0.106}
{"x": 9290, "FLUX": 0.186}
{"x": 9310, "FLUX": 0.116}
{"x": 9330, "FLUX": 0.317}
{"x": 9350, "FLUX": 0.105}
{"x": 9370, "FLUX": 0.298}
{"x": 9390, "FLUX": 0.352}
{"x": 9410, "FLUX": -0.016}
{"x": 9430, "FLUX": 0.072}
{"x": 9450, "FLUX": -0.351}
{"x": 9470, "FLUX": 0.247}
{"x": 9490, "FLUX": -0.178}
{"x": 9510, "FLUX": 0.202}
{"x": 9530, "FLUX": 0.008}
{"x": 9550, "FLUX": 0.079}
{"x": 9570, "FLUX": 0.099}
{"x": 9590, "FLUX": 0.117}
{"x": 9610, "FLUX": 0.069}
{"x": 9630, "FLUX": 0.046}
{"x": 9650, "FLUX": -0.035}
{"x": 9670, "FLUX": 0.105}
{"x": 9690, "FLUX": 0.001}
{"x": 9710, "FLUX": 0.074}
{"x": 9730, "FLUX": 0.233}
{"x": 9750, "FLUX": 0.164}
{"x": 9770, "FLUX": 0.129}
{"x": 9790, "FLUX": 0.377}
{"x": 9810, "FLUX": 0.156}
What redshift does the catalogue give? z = 0.70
